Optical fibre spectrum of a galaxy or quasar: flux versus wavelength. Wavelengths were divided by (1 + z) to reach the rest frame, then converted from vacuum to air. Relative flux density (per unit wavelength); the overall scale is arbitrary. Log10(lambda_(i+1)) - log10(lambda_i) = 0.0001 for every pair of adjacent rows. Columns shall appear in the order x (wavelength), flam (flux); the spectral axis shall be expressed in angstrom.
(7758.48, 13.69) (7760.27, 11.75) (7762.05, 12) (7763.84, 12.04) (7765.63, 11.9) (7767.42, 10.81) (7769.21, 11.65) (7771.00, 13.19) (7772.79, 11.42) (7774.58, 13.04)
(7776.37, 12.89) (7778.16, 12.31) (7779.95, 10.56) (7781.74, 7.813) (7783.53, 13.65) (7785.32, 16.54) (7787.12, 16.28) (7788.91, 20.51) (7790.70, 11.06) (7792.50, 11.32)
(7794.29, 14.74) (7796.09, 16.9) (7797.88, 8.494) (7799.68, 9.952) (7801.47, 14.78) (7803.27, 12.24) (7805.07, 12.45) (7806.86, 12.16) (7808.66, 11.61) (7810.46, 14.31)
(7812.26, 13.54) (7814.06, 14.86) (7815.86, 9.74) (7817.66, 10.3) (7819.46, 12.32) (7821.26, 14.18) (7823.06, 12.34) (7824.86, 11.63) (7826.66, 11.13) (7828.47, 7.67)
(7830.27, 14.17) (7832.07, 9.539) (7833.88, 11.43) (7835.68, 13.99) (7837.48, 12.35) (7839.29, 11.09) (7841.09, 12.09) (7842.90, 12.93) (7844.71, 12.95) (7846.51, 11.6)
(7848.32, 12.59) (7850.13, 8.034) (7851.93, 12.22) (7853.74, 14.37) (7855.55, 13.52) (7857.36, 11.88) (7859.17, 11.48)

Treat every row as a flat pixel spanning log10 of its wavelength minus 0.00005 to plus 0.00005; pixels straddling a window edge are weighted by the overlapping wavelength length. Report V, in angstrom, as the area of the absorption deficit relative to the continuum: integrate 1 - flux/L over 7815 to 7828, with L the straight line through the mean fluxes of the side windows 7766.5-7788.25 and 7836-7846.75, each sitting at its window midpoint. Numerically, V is 0.9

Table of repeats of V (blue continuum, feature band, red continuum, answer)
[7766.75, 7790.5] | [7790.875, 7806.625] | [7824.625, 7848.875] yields 0.15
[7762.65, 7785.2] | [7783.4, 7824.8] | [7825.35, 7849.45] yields -4.63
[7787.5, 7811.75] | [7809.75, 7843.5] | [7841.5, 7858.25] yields 1.63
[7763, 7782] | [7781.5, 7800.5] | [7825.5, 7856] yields -2.97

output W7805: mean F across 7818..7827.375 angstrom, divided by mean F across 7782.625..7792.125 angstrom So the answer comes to 0.80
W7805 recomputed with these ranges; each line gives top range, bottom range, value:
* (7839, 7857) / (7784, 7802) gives 0.87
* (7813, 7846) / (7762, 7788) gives 0.96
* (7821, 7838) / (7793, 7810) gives 0.93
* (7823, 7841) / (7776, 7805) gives 0.88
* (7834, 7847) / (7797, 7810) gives 1.05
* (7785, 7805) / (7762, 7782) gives 1.17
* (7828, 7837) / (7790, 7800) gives 0.95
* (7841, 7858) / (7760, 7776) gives 1.02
